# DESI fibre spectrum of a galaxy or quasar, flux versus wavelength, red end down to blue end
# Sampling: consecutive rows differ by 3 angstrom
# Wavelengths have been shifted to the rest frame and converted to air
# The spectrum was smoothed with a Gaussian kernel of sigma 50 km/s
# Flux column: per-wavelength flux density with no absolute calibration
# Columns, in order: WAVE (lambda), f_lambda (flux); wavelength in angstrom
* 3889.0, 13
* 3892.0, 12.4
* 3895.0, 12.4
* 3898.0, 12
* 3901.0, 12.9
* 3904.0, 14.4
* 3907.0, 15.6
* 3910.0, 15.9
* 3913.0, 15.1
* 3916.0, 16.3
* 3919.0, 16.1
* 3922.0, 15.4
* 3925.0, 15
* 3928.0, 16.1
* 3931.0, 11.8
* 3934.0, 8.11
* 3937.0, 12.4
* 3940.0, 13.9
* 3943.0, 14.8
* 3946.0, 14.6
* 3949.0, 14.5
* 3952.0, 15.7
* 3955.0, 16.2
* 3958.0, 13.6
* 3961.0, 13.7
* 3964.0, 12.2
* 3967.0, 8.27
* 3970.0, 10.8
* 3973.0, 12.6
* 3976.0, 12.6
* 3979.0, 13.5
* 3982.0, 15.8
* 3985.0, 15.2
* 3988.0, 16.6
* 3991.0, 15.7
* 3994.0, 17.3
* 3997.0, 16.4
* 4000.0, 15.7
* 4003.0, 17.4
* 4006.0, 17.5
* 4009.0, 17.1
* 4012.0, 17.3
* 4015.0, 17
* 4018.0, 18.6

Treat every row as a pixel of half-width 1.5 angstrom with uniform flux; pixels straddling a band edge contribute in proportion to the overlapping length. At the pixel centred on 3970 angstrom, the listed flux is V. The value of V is 10.8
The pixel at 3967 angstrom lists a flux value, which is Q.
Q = 8.27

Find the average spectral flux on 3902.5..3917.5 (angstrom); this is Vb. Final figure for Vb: 15.5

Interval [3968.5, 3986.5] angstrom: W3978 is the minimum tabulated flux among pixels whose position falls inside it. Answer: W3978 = 10.8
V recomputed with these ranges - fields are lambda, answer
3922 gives 15.4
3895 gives 12.4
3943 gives 14.8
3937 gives 12.4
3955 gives 16.2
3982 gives 15.8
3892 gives 12.4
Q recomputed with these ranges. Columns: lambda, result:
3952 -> 15.7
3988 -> 16.6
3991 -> 15.7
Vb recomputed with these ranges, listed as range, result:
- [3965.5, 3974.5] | 10.6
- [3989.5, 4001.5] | 16.3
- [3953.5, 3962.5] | 14.5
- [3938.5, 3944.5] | 14.4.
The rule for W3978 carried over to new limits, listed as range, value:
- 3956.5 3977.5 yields 8.27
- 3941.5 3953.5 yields 14.5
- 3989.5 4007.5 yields 15.7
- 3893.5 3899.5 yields 12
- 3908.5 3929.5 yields 15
